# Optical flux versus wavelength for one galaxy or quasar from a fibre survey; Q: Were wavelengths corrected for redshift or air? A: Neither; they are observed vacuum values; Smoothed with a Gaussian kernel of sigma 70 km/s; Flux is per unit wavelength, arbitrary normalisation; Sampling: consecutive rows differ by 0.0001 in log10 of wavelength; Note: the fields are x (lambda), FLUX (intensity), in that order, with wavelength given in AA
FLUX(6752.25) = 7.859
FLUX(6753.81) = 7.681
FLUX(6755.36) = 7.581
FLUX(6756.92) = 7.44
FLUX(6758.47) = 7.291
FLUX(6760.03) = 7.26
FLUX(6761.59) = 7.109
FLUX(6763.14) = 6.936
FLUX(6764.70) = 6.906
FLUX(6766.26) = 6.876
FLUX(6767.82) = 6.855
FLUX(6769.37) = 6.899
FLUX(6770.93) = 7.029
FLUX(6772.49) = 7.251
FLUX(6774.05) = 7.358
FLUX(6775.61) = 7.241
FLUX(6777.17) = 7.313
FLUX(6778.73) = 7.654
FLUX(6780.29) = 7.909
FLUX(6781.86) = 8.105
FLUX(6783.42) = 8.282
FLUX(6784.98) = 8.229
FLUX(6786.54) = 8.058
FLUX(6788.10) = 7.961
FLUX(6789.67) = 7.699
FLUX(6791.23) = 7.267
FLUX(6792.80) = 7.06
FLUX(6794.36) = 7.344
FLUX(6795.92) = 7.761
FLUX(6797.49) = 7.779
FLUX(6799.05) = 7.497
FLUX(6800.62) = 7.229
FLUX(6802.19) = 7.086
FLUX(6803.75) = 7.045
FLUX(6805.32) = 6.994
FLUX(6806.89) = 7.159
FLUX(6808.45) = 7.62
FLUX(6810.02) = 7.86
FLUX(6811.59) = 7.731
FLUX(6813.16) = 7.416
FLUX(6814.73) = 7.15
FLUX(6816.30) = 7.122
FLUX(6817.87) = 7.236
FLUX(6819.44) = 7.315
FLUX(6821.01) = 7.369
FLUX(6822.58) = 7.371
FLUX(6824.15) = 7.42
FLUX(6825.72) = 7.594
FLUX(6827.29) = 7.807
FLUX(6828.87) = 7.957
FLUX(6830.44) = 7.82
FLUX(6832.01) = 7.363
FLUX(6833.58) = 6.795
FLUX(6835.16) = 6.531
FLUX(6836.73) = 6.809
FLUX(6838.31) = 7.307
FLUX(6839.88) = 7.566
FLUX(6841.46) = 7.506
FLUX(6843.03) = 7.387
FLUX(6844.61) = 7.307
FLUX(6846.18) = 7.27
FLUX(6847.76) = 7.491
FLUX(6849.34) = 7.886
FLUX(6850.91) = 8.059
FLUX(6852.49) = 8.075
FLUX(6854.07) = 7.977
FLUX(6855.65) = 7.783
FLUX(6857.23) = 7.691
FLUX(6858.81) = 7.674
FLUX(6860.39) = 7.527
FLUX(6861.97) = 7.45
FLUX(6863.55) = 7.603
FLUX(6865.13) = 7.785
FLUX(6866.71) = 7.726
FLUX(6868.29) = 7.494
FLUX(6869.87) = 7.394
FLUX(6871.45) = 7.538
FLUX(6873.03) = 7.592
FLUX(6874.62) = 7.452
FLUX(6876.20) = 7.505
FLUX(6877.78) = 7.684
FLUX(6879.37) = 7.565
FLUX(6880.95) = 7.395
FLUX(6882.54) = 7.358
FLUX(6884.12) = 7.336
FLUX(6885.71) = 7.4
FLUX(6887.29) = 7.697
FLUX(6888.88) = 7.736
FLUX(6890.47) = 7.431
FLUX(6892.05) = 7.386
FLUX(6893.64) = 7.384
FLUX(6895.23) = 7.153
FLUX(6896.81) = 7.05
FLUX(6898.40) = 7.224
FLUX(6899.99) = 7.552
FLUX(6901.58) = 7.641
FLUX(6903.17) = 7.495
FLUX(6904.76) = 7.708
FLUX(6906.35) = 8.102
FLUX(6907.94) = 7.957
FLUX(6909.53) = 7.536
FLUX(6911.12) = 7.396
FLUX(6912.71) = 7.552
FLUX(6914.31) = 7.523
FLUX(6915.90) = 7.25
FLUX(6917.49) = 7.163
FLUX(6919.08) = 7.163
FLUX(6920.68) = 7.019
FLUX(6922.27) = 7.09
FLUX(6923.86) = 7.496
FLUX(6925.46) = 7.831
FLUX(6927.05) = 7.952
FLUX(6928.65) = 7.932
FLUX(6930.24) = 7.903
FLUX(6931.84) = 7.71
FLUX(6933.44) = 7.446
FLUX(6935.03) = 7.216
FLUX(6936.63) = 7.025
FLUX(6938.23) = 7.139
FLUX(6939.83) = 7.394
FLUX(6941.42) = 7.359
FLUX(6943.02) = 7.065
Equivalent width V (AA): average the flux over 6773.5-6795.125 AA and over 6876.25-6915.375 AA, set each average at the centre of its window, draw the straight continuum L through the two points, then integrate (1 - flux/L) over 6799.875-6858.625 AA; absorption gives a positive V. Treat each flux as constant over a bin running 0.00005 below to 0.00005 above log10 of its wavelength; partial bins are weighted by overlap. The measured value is 1.3 AA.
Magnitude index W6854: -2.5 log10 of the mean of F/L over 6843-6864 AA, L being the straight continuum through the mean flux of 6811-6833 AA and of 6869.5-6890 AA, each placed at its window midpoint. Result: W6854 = -0.025 mag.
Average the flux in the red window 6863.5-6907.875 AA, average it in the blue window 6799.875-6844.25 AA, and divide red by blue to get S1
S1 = 1.0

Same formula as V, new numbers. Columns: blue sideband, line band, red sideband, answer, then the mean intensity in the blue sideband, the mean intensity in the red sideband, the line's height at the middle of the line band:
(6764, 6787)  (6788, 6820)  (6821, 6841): 0.1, 7.46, 7.36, 7.41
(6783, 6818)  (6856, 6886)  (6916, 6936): -0.2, 7.5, 7.48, 7.49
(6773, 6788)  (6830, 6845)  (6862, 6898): 0.8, 7.79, 7.48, 7.62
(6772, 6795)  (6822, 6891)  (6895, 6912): 0.6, 7.65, 7.54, 7.59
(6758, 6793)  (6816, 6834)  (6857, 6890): 0.1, 7.42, 7.55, 7.49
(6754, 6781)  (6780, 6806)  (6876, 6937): -1.1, 7.24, 7.49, 7.29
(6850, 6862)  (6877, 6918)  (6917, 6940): 0.5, 7.8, 7.44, 7.59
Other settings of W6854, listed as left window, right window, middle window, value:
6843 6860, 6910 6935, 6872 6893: 0.015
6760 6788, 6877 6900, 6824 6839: 0.013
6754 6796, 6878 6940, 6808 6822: 0.004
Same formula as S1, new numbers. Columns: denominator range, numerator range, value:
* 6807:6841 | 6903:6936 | 1.02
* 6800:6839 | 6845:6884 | 1.04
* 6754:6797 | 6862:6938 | 1.01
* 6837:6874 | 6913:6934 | 0.99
